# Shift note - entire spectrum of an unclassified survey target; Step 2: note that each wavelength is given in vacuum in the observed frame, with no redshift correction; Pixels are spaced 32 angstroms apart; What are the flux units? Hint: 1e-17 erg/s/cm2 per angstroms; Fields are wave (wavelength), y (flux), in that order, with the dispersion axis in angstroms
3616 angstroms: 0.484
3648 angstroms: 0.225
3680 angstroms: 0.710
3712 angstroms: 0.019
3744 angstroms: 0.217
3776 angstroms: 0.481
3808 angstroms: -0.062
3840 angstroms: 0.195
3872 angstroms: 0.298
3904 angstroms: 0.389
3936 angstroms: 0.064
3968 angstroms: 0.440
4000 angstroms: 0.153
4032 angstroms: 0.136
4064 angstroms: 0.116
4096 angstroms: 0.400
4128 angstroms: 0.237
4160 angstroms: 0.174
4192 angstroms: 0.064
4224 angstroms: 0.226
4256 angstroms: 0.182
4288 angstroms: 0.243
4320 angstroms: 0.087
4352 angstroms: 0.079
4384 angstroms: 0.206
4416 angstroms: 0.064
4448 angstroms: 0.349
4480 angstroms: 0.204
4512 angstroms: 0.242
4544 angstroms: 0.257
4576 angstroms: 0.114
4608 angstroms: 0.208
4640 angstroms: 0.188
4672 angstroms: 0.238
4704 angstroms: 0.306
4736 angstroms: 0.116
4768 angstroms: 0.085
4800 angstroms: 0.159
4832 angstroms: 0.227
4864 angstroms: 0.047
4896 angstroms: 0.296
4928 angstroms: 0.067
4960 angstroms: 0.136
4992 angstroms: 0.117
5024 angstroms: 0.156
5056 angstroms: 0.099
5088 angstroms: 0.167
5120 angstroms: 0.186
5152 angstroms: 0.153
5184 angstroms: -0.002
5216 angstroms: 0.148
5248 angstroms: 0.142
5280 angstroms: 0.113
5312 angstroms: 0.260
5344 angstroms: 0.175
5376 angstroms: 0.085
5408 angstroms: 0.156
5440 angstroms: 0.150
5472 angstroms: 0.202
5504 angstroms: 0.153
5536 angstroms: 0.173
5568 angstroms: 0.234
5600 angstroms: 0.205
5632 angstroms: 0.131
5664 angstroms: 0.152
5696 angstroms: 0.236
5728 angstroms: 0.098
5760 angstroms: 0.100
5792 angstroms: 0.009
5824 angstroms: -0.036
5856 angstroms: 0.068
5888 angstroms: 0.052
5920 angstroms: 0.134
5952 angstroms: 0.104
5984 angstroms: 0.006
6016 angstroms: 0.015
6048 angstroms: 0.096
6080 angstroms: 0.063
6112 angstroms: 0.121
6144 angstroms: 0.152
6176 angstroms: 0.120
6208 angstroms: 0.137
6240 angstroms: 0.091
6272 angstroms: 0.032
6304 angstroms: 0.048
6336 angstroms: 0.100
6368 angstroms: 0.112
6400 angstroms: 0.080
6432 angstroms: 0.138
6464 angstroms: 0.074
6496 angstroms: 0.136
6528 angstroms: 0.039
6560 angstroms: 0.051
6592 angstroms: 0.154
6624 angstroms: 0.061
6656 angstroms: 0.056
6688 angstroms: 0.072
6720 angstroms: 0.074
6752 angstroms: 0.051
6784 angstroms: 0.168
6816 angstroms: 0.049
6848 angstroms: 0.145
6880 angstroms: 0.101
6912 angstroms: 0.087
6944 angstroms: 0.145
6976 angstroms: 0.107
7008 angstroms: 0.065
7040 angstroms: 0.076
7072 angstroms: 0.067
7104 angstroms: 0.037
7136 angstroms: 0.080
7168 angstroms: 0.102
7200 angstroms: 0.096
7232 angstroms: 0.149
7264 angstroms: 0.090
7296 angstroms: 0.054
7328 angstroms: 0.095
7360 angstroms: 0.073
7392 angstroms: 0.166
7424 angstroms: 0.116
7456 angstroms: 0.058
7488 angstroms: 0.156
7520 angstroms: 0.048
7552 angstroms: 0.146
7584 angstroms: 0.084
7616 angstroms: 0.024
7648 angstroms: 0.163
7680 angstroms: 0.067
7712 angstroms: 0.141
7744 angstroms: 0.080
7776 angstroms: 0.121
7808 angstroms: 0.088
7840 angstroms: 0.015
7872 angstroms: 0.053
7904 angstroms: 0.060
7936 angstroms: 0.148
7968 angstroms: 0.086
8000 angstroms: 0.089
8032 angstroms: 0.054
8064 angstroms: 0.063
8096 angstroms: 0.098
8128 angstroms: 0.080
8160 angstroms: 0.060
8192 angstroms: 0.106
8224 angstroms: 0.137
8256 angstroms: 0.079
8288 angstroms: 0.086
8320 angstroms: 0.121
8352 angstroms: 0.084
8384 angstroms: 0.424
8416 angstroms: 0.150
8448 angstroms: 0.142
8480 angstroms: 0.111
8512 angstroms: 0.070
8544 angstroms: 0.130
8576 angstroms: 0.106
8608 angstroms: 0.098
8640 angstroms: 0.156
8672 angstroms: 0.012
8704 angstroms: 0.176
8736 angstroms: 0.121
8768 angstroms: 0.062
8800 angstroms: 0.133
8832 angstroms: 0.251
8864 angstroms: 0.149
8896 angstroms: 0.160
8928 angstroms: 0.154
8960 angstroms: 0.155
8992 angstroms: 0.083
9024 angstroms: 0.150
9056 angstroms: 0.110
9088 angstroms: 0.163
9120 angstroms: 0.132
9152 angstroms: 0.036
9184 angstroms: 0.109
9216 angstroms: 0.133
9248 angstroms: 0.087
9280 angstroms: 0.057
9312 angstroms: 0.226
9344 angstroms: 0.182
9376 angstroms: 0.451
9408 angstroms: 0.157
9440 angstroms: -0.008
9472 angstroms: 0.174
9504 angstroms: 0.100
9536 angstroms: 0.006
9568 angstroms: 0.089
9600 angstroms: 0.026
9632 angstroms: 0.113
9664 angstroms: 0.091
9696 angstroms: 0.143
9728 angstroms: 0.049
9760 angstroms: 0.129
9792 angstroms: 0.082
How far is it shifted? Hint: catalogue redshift 1.25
